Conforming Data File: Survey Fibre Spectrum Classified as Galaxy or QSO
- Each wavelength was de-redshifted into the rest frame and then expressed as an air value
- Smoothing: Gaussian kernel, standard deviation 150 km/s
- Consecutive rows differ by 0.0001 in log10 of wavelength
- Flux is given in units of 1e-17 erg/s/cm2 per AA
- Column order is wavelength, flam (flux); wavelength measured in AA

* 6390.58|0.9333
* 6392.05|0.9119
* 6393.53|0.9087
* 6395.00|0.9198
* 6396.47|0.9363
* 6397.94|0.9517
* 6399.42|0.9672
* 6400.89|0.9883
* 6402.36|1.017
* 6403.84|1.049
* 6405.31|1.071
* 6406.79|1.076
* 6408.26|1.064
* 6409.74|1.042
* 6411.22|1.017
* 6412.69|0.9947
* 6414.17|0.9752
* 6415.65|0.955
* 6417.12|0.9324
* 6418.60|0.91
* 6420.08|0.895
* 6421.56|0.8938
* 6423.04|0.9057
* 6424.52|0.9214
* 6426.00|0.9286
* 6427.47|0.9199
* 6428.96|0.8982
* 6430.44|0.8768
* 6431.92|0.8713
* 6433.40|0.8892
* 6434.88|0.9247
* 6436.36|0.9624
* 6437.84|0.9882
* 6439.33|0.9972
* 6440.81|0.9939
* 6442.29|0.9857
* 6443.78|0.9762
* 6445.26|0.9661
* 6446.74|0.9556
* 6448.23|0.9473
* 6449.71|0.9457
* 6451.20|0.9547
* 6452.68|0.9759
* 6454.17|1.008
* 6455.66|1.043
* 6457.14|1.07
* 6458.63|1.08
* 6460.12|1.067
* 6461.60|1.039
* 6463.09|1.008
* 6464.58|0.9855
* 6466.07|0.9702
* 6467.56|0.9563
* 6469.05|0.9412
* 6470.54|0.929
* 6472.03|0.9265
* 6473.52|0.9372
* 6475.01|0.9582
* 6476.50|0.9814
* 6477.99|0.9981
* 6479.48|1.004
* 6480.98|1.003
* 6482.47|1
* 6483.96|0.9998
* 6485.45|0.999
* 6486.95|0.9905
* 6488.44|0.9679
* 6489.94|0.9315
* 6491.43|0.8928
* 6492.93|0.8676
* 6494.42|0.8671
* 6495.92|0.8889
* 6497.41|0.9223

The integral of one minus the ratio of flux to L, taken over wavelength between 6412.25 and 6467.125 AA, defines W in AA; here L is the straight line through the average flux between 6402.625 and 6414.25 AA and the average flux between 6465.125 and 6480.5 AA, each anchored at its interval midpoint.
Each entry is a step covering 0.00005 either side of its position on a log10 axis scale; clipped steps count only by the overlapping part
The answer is 2.0 AA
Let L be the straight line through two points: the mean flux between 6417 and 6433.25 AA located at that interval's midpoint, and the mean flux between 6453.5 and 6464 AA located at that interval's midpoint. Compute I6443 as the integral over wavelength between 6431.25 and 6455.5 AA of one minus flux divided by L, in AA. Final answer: 0.5 AA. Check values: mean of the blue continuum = 0.903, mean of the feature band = 0.961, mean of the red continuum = 1.04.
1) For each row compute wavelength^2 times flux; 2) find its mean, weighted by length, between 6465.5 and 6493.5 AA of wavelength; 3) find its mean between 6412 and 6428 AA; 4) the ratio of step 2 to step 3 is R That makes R 1.05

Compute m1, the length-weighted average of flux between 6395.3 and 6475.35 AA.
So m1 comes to 0.971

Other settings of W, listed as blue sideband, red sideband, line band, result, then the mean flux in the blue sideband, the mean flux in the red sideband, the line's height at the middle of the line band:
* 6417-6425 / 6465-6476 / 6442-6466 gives -1.70 AA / 0.907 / 0.947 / 0.934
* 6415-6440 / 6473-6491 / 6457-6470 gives -0.67 AA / 0.921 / 0.98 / 0.96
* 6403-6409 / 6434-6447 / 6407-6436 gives 2.35 AA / 1.06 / 0.972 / 1.02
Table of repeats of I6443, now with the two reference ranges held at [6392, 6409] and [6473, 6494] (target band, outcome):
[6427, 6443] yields 0.7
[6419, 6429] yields 0.8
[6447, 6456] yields 0.0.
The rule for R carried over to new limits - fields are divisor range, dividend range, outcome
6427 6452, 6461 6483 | 1.04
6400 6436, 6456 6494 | 1.04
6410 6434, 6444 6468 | 1.09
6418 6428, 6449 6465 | 1.13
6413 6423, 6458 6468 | 1.11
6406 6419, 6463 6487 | 0.99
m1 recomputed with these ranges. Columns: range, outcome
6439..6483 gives 0.987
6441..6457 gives 0.98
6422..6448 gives 0.939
